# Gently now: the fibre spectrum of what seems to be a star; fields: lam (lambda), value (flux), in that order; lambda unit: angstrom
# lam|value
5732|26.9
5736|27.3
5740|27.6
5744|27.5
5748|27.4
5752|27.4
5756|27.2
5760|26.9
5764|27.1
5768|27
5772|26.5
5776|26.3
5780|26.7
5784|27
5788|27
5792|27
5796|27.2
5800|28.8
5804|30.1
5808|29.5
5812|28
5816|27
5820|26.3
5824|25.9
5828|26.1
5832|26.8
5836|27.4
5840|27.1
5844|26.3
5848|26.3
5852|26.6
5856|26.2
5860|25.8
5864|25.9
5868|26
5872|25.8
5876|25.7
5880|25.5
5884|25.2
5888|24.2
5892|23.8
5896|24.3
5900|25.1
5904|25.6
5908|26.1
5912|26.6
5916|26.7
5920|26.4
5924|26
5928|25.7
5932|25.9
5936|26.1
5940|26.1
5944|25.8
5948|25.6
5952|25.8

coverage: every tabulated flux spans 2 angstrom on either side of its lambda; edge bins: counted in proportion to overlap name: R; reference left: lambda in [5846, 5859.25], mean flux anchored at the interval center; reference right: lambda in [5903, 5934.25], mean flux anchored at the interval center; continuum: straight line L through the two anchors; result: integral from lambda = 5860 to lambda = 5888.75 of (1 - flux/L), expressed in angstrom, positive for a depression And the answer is 0.77 angstrom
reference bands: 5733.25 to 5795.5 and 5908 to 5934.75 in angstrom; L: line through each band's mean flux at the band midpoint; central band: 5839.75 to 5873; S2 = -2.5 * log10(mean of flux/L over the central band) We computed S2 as 0.02 mag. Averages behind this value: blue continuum 27.1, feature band 26.2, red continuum 26.2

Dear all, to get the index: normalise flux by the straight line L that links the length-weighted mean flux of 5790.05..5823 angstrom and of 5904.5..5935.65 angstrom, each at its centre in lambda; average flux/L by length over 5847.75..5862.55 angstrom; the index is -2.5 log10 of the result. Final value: 0.039 mag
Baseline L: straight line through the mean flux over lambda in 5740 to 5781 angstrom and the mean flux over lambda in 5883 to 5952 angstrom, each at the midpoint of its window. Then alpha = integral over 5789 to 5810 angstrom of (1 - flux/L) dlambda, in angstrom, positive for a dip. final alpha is -1.4 angstrom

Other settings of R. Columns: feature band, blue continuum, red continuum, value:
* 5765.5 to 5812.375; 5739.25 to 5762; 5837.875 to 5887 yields -1.2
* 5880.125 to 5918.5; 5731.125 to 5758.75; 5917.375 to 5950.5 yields 1.3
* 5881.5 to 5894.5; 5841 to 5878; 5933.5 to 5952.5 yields 0.8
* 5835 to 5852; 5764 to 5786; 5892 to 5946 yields -0.3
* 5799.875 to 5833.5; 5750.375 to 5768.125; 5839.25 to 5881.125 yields -1.3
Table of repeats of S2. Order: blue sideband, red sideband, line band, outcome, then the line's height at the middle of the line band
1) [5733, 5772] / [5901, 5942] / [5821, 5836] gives 0.012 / 26.7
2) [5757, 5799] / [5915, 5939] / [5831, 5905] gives 0.028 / 26.4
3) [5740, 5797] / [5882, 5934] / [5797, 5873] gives -0.026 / 26.3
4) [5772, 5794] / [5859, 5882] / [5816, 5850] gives -0.014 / 26.2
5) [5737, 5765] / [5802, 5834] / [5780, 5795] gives 0.017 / 27.4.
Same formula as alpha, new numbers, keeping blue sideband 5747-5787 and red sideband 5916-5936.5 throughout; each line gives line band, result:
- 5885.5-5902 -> 1.2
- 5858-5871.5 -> 0.3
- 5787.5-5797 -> -0.1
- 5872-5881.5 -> 0.3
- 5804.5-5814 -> -0.8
